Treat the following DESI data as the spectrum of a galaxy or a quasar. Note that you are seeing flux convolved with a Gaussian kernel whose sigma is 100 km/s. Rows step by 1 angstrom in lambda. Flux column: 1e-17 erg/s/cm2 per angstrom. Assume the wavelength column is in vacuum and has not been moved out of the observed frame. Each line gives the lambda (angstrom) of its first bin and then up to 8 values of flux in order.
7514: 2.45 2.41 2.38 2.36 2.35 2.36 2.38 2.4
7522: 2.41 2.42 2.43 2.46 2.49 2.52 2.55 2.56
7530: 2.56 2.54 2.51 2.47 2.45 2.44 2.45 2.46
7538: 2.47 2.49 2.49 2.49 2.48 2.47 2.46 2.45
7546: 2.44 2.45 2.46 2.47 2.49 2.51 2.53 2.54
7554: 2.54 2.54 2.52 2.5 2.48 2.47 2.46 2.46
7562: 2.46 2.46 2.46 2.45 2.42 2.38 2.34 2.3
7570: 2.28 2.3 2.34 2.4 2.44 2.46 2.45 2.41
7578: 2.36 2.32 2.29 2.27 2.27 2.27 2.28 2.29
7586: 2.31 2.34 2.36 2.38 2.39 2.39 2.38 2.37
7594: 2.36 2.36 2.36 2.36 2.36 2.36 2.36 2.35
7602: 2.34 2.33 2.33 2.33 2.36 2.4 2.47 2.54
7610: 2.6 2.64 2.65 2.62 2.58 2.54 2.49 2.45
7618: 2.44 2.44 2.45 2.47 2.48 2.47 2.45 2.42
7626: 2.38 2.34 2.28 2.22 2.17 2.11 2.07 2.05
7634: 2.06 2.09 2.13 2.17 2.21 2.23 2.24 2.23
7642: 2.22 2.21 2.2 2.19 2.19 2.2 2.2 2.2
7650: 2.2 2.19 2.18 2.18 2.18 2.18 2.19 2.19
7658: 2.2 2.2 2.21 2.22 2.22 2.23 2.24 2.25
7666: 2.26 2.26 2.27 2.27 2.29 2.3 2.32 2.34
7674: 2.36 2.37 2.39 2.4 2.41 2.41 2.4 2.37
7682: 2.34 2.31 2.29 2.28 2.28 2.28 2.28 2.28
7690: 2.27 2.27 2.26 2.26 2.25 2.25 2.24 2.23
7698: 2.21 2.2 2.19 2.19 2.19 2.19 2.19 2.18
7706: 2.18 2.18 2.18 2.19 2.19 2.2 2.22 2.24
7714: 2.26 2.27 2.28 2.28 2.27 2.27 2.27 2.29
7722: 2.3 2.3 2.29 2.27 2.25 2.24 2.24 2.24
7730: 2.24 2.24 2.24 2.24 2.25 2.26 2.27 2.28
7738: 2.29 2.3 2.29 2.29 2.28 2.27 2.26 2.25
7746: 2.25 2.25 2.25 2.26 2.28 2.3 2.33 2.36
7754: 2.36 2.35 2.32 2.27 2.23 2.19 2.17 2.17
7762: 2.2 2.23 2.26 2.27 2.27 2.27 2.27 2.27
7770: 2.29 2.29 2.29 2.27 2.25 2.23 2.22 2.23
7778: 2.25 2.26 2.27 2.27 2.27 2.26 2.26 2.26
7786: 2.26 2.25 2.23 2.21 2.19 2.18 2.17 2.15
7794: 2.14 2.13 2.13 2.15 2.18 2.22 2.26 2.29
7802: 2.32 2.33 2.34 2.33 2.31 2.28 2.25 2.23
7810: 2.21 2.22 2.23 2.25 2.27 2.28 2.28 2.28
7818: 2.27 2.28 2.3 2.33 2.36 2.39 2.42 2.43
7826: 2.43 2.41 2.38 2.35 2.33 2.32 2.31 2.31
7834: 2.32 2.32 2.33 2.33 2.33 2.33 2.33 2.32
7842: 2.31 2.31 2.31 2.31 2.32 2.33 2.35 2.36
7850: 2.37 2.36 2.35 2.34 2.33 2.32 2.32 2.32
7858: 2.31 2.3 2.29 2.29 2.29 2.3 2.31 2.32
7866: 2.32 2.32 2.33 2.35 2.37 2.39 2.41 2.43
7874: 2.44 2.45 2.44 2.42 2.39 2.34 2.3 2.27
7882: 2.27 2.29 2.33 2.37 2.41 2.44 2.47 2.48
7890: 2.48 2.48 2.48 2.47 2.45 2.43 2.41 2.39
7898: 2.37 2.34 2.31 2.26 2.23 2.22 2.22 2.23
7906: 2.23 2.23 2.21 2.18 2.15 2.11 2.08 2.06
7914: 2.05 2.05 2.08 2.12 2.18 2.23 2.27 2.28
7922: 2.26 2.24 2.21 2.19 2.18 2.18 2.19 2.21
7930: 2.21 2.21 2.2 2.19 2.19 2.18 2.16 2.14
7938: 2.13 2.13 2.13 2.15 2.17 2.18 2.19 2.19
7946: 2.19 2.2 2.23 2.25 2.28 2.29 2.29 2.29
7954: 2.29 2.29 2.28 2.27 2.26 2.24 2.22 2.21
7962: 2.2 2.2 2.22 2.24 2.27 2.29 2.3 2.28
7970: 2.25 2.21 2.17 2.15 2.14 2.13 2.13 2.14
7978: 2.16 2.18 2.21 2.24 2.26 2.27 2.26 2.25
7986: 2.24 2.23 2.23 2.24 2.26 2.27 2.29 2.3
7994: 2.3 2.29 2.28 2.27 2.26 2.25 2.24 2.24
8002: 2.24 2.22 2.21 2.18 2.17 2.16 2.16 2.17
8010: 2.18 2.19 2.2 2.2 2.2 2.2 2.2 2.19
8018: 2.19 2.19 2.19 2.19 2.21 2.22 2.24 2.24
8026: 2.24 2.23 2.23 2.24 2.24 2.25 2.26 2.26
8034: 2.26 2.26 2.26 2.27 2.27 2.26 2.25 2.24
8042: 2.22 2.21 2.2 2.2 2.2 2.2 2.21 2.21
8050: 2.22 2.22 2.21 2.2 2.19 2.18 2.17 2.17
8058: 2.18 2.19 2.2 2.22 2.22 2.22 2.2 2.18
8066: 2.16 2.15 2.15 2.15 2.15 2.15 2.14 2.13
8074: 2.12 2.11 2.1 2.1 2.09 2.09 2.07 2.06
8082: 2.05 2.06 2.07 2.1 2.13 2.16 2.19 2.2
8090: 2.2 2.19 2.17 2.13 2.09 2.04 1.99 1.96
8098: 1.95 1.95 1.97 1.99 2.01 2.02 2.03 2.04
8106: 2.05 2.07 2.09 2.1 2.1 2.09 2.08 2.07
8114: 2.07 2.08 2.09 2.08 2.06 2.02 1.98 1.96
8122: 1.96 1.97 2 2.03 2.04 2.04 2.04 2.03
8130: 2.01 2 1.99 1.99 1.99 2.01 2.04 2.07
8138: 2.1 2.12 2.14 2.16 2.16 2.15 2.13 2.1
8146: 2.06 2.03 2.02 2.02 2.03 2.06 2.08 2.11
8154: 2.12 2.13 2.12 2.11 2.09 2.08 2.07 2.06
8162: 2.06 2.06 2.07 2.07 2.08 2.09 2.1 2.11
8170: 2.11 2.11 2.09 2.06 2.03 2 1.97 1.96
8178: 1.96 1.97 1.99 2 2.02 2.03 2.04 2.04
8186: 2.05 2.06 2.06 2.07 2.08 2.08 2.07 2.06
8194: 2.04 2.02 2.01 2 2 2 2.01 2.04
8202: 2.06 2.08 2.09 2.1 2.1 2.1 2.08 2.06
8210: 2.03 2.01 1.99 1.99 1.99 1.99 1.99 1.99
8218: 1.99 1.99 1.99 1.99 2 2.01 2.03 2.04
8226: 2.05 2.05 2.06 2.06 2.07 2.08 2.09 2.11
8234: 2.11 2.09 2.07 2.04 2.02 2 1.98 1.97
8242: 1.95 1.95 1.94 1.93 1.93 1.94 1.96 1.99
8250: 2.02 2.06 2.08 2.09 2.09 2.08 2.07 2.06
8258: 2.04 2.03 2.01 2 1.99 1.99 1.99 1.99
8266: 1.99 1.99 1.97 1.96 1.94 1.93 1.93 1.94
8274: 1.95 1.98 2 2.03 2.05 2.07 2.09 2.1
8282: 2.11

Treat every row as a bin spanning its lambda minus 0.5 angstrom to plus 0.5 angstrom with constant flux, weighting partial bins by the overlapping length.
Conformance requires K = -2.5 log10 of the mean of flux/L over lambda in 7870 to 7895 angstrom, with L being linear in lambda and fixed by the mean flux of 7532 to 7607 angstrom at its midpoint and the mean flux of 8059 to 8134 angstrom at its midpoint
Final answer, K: -0.09 mag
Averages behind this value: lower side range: 2.41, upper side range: 2.08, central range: 2.4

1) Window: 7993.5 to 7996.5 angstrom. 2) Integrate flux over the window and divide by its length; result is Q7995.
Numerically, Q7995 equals 2.29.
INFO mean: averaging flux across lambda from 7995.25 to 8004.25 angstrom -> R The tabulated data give 2.25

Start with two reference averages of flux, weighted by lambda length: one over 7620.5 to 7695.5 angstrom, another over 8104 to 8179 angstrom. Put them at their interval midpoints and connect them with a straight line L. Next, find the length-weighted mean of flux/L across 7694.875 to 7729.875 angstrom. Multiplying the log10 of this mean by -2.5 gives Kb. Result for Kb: 0.002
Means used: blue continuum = 2.26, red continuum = 2.06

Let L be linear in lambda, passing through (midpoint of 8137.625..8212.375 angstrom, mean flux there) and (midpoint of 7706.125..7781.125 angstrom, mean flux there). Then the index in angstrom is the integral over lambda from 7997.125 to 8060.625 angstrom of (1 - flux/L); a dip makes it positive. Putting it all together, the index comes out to -2.6 angstrom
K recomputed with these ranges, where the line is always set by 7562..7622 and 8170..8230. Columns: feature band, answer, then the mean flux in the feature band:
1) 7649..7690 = 0.04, 2.27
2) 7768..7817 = 0.02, 2.24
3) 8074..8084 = 0.01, 2.08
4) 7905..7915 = 0.03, 2.14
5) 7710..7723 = 0.03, 2.26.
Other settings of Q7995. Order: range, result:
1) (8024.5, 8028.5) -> 2.24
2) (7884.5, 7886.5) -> 2.39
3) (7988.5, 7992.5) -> 2.26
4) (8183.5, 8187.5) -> 2.05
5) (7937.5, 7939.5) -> 2.13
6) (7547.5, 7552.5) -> 2.49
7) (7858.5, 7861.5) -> 2.29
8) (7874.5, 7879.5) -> 2.41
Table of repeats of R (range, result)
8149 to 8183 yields 2.06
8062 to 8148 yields 2.08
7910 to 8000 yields 2.21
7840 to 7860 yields 2.33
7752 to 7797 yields 2.24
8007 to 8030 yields 2.2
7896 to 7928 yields 2.21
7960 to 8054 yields 2.22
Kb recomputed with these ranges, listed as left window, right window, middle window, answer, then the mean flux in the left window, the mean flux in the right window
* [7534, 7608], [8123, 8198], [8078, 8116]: 0.010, 2.41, 2.06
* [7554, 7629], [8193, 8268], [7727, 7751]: 0.027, 2.41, 2.02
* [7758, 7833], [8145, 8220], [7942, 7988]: -0.029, 2.26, 2.05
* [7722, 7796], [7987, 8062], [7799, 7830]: -0.030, 2.25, 2.22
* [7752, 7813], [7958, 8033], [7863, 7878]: -0.065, 2.25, 2.22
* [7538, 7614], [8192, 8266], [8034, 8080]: -0.029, 2.42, 2.03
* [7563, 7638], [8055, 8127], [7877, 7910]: -0.067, 2.36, 2.09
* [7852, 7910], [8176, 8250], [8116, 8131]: 0.049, 2.34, 2.02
